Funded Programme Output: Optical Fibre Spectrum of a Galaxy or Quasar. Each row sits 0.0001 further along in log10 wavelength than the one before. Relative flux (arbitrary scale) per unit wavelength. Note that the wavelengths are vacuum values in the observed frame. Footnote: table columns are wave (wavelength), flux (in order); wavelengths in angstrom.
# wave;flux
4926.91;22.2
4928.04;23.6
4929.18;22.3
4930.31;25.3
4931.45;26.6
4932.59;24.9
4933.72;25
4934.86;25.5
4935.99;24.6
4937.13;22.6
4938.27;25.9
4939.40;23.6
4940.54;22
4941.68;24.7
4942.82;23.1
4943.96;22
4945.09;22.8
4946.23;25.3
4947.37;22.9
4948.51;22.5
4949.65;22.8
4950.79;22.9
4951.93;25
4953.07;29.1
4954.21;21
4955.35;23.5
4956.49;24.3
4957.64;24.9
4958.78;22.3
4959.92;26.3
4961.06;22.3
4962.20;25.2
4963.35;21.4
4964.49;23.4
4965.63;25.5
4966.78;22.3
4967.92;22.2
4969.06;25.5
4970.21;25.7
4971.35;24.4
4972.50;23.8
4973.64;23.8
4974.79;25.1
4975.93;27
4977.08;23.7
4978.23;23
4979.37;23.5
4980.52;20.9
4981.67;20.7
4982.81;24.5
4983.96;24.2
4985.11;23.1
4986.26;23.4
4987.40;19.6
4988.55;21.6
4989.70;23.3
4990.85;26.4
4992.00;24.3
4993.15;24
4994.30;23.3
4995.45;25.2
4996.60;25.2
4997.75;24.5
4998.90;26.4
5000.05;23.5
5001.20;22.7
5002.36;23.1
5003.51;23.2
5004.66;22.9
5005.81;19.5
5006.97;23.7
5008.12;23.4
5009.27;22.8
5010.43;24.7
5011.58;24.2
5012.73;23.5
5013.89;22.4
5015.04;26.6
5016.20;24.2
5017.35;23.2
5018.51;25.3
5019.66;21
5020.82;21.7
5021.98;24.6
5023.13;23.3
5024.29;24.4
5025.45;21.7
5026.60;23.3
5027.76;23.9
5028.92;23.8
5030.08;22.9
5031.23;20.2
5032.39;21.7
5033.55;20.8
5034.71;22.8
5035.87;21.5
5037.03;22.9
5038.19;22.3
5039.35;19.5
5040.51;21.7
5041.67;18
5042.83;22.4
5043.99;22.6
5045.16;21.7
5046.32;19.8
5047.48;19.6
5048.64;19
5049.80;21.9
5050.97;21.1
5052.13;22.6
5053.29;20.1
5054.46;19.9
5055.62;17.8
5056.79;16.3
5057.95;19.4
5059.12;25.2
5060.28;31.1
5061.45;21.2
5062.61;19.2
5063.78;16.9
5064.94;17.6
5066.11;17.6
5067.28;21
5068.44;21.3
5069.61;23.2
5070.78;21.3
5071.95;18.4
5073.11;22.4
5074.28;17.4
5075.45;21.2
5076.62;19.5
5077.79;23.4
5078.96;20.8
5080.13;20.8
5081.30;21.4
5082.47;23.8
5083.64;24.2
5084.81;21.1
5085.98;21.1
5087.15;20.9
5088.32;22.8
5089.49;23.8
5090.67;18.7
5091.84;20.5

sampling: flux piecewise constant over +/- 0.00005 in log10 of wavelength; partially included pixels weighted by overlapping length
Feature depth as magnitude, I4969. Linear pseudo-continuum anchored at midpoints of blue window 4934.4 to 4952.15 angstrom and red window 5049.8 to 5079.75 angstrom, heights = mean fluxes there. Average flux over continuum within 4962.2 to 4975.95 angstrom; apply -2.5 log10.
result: -0.05 mag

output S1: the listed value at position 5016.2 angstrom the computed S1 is 24.2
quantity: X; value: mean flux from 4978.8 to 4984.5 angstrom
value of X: 22.8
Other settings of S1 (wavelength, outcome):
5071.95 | 18.4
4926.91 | 22.2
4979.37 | 23.5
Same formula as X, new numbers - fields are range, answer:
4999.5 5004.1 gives 23.1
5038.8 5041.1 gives 20.6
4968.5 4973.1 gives 24.8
